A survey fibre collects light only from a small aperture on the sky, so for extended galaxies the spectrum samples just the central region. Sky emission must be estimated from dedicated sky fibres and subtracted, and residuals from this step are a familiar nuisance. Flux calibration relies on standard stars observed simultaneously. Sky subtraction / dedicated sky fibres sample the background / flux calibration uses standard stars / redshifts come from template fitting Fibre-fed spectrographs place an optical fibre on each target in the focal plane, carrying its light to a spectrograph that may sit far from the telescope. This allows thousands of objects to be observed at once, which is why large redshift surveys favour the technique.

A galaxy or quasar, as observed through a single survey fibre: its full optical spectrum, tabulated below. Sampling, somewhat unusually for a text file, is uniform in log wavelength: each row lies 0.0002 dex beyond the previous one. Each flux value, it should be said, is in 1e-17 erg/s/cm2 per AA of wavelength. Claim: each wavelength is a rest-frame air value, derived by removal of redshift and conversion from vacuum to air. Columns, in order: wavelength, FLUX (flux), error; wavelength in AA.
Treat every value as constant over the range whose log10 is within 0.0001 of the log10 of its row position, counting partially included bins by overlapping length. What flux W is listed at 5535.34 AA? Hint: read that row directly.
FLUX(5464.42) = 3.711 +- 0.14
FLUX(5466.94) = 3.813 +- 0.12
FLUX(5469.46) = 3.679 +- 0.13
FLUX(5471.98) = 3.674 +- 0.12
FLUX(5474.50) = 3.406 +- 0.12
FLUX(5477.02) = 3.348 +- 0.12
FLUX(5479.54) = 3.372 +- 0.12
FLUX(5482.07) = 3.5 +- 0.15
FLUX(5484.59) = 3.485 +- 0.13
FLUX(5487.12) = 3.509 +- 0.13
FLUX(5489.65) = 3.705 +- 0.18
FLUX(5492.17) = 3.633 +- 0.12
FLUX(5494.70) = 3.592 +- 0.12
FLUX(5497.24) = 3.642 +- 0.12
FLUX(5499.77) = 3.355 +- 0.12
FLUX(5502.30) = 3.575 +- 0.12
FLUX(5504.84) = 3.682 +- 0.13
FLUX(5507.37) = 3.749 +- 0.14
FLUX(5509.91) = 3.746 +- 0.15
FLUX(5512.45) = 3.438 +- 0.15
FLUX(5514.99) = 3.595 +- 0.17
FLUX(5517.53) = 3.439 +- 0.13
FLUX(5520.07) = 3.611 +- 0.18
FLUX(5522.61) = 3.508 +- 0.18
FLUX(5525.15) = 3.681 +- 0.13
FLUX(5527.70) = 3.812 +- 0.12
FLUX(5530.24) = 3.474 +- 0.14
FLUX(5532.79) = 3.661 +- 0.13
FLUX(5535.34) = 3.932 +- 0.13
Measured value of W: 3.932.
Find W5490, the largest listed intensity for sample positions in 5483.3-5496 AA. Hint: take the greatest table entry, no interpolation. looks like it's 3.705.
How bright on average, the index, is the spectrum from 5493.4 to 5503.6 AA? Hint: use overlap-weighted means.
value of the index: 3.54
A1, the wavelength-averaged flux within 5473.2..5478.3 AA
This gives 3.38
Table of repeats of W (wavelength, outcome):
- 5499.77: 3.355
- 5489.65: 3.705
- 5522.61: 3.508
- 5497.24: 3.642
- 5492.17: 3.633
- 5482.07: 3.5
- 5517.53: 3.439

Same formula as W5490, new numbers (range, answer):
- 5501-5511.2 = 3.749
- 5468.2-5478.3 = 3.679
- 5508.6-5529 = 3.812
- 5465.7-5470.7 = 3.813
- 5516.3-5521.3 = 3.611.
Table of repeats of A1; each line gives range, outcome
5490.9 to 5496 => 3.61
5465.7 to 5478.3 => 3.58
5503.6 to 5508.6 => 3.72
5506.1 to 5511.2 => 3.75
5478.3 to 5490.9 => 3.51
